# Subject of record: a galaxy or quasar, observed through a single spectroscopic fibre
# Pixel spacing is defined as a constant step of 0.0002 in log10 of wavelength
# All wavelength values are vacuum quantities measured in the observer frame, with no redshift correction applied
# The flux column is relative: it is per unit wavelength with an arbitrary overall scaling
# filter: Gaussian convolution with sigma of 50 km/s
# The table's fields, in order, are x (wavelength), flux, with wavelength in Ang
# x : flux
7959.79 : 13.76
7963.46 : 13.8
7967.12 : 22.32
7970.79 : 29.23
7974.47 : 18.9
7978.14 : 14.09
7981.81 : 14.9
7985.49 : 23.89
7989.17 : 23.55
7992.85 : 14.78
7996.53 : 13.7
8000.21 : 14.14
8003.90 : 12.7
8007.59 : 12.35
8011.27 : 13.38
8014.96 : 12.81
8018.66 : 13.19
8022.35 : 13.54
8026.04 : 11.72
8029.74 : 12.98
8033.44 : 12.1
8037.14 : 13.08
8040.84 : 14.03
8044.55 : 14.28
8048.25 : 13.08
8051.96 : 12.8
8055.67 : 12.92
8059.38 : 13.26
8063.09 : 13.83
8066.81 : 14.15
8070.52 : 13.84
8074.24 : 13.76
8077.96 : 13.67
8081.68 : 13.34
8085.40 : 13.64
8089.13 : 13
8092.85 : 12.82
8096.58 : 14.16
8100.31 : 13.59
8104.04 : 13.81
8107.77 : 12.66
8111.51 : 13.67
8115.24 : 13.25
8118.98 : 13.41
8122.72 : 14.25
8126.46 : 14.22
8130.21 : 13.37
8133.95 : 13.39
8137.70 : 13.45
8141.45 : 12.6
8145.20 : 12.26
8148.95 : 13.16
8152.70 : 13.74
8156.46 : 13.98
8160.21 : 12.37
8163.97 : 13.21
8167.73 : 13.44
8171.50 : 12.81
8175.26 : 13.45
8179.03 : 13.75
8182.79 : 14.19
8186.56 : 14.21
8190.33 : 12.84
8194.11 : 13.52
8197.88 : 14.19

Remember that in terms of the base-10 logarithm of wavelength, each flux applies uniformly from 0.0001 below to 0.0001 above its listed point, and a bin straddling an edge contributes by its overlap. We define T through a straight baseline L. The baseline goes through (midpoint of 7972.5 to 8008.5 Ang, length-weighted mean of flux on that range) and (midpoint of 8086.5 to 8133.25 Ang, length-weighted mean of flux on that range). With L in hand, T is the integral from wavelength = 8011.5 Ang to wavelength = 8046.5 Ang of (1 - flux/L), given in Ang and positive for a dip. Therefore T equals 5.4 Ang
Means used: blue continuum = 16.4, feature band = 13.1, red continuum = 13.5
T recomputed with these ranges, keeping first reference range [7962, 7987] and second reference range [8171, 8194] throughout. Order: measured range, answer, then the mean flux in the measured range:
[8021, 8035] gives 4.27 Ang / 12.6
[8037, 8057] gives 4.70 Ang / 13.4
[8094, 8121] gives 3.89 Ang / 13.5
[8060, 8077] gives 3.08 Ang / 13.8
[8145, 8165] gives 1.66 Ang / 13.2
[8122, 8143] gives 2.12 Ang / 13.5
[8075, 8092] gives 3.16 Ang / 13.4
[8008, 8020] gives 3.54 Ang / 13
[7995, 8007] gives 3.48 Ang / 13.4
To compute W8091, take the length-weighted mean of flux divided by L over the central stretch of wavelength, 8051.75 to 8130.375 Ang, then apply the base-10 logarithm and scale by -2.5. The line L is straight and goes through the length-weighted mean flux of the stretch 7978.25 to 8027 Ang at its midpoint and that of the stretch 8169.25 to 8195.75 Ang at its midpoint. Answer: 0.06 mag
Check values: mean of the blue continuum 15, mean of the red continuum 13.5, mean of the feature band 13.5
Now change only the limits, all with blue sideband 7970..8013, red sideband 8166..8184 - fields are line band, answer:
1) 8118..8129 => 0.037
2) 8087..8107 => 0.114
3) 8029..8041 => 0.236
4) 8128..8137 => 0.068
